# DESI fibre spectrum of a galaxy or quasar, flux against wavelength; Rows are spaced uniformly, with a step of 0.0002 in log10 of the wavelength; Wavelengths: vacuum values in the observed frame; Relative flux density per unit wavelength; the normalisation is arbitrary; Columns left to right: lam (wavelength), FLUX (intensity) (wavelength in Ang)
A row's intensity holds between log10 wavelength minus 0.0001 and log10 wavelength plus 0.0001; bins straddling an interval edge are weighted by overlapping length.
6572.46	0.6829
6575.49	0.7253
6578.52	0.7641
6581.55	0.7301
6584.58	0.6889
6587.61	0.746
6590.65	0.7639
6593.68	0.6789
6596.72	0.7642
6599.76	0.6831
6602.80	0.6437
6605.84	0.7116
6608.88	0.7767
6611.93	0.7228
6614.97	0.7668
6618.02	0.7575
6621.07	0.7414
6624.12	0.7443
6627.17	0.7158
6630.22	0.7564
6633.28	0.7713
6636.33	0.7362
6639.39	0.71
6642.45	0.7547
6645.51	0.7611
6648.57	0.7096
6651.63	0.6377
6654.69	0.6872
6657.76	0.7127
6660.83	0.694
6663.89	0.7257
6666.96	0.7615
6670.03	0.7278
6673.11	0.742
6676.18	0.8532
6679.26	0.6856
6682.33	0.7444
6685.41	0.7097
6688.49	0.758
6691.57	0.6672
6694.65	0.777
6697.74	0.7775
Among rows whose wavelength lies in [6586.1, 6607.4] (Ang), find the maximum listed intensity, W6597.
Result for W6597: 0.7642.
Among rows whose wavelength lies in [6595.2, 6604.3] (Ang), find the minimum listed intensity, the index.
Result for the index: 0.6437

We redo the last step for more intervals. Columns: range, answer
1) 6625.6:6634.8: 0.7158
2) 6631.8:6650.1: 0.7096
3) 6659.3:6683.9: 0.6856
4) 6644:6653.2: 0.6377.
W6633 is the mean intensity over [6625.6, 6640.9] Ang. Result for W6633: 0.738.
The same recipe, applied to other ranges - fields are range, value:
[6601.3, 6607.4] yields 0.679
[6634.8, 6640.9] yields 0.723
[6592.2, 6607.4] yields 0.697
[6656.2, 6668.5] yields 0.723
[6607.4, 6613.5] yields 0.75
